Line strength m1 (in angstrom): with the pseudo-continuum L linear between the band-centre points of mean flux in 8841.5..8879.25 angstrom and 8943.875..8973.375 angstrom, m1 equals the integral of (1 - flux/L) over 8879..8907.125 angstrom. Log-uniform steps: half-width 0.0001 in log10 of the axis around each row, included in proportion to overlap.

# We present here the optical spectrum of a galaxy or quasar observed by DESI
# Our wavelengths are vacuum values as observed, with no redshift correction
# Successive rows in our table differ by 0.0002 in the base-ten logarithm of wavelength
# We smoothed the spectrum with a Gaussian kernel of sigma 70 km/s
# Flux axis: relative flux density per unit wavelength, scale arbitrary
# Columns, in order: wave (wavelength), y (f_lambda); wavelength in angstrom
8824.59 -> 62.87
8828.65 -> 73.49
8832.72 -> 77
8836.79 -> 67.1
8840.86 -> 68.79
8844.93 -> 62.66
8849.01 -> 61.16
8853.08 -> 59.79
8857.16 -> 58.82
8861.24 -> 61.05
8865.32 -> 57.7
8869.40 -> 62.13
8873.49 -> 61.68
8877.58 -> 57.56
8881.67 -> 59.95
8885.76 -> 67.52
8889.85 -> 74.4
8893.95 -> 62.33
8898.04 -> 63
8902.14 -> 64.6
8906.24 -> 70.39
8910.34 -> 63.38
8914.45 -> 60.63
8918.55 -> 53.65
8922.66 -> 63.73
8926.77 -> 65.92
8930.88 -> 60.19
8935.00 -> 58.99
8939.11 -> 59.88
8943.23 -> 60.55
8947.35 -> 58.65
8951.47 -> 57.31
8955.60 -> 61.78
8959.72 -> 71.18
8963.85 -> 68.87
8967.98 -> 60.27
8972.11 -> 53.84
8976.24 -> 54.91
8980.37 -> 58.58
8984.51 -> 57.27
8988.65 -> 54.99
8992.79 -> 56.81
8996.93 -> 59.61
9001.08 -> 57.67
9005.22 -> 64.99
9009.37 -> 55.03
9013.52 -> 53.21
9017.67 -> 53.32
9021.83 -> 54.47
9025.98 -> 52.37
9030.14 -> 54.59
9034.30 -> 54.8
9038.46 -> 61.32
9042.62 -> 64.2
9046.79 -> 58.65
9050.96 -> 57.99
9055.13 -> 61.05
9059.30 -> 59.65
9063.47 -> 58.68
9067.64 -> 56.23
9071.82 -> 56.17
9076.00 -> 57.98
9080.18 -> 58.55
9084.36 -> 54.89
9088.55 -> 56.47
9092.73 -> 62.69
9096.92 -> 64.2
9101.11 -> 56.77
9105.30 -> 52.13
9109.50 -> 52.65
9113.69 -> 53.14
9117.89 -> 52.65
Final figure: -2.1 angstrom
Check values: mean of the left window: 60.6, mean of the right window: 61.9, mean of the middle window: 65.7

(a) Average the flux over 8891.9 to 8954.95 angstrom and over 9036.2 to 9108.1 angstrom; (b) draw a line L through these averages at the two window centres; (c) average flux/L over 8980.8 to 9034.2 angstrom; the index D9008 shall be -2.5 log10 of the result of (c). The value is 0.07 mag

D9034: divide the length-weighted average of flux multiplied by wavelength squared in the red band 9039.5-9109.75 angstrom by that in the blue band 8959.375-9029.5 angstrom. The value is 1.03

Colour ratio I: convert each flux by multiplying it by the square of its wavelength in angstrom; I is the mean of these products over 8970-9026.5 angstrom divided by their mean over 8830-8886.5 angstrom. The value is 0.92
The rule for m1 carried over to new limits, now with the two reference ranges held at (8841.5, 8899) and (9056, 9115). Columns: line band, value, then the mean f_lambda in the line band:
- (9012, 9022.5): 0.9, 53.6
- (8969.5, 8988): 1.1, 56.2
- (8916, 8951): 0.4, 60.1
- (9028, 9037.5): 0.5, 55.5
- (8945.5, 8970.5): -1.1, 62.9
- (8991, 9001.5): 0.2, 58.1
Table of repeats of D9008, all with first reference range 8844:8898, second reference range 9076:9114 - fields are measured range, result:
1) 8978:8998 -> 0.04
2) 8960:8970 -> -0.10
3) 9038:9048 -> -0.06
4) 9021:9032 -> 0.09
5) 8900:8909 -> -0.10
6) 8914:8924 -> 0.04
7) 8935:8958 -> 0.01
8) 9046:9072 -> -0.01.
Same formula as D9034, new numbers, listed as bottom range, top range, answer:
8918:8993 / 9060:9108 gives 0.99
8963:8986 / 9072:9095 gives 1.02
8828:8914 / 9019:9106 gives 0.94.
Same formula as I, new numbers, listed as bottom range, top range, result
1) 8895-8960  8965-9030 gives 0.93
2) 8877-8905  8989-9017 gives 0.91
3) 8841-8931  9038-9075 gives 0.98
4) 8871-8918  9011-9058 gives 0.92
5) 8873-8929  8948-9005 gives 0.95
